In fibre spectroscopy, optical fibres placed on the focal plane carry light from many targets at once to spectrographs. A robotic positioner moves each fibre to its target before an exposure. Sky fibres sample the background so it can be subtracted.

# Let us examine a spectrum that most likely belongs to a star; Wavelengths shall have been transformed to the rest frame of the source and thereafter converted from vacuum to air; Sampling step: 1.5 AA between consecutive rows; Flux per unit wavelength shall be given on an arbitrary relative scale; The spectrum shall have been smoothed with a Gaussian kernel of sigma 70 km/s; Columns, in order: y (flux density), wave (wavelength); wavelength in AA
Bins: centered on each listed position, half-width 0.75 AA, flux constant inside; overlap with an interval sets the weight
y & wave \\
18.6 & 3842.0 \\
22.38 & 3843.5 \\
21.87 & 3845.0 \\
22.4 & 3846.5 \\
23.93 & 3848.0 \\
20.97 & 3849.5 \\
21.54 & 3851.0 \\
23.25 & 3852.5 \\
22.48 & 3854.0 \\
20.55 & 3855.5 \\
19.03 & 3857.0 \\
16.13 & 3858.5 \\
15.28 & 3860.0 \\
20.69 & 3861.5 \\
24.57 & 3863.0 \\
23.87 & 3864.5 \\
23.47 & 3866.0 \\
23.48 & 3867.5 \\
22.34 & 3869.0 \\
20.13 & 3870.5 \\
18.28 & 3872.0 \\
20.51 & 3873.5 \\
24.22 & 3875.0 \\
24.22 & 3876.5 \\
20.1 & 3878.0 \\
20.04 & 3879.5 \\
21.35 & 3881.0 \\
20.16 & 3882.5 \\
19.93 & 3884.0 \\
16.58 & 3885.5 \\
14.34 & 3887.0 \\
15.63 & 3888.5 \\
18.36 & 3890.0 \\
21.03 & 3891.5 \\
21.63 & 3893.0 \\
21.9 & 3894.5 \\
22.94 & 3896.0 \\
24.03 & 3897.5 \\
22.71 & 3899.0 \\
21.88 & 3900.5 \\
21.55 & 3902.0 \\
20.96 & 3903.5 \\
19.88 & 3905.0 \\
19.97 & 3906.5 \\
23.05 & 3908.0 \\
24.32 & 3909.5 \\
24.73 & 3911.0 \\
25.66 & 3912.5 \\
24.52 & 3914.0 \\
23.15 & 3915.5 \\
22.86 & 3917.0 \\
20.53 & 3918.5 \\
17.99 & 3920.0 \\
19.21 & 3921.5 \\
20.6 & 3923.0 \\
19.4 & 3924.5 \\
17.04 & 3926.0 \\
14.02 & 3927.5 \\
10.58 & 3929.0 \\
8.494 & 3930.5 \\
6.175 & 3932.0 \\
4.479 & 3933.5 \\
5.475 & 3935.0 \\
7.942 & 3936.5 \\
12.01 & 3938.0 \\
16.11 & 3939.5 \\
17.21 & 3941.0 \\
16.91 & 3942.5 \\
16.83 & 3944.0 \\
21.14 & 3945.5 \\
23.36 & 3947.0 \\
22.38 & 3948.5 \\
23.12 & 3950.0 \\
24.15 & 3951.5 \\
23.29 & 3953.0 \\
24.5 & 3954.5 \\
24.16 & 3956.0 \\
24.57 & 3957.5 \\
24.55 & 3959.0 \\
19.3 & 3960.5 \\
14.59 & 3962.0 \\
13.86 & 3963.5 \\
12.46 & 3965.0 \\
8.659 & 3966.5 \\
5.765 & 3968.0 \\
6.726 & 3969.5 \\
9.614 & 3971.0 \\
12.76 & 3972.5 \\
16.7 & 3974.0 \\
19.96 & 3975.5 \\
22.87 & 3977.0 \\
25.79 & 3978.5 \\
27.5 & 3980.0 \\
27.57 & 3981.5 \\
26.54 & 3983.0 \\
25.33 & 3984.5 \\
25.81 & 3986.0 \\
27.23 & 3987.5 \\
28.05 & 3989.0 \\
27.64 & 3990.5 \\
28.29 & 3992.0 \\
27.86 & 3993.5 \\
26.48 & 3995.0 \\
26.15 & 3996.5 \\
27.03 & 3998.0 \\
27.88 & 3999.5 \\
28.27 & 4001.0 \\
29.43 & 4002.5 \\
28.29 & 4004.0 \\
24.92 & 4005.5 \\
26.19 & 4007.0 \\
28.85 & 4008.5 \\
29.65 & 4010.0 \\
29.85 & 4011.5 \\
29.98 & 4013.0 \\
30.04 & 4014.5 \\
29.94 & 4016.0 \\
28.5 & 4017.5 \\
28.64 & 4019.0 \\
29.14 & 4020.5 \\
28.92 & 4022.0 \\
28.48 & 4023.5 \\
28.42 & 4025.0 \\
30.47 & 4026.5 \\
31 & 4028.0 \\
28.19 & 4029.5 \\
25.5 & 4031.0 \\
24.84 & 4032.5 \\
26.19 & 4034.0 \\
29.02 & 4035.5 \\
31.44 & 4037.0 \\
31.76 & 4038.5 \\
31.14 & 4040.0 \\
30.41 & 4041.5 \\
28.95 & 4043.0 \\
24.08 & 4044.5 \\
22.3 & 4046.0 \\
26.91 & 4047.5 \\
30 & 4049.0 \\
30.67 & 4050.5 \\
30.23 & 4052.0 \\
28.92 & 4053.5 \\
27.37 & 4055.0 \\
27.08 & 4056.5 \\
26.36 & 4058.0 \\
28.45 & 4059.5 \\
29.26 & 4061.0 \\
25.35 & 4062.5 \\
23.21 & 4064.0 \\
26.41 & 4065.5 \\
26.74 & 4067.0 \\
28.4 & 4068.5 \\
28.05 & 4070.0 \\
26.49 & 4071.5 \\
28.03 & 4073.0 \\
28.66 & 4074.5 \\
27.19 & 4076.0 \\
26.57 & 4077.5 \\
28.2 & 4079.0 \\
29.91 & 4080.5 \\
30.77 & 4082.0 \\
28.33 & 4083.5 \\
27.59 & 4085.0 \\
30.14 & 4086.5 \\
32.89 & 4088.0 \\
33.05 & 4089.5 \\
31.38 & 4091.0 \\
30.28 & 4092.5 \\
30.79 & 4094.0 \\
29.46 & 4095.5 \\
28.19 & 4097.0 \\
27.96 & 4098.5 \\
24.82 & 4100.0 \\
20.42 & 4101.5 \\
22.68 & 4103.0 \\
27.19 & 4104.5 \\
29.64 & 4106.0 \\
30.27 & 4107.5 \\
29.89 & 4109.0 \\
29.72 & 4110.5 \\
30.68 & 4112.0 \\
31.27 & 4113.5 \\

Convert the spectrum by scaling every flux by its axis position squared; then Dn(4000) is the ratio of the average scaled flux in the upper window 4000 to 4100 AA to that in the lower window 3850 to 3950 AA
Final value 1.59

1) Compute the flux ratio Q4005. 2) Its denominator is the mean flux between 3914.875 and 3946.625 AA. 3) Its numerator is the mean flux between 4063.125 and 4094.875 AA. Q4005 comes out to 1.9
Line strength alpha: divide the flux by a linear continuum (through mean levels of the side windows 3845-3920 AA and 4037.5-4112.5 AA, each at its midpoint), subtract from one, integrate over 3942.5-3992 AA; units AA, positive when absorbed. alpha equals 7.73 AA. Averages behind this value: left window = 21.3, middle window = 20.6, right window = 28.3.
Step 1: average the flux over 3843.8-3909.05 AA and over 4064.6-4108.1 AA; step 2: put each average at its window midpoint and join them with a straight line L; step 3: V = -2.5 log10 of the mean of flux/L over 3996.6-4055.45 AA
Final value -0.09 mag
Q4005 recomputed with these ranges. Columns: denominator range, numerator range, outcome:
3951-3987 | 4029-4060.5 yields 1.44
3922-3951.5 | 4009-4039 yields 1.91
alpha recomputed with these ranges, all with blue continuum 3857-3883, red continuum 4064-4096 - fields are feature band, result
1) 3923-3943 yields 9.52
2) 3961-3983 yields 7.48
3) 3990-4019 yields -2.36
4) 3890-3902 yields 0.01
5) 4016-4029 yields -1.21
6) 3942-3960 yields 1.23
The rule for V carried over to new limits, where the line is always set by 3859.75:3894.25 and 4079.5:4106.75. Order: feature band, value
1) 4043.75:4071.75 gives 0.00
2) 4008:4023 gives -0.14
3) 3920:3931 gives 0.37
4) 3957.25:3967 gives 0.38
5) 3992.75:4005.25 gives -0.10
